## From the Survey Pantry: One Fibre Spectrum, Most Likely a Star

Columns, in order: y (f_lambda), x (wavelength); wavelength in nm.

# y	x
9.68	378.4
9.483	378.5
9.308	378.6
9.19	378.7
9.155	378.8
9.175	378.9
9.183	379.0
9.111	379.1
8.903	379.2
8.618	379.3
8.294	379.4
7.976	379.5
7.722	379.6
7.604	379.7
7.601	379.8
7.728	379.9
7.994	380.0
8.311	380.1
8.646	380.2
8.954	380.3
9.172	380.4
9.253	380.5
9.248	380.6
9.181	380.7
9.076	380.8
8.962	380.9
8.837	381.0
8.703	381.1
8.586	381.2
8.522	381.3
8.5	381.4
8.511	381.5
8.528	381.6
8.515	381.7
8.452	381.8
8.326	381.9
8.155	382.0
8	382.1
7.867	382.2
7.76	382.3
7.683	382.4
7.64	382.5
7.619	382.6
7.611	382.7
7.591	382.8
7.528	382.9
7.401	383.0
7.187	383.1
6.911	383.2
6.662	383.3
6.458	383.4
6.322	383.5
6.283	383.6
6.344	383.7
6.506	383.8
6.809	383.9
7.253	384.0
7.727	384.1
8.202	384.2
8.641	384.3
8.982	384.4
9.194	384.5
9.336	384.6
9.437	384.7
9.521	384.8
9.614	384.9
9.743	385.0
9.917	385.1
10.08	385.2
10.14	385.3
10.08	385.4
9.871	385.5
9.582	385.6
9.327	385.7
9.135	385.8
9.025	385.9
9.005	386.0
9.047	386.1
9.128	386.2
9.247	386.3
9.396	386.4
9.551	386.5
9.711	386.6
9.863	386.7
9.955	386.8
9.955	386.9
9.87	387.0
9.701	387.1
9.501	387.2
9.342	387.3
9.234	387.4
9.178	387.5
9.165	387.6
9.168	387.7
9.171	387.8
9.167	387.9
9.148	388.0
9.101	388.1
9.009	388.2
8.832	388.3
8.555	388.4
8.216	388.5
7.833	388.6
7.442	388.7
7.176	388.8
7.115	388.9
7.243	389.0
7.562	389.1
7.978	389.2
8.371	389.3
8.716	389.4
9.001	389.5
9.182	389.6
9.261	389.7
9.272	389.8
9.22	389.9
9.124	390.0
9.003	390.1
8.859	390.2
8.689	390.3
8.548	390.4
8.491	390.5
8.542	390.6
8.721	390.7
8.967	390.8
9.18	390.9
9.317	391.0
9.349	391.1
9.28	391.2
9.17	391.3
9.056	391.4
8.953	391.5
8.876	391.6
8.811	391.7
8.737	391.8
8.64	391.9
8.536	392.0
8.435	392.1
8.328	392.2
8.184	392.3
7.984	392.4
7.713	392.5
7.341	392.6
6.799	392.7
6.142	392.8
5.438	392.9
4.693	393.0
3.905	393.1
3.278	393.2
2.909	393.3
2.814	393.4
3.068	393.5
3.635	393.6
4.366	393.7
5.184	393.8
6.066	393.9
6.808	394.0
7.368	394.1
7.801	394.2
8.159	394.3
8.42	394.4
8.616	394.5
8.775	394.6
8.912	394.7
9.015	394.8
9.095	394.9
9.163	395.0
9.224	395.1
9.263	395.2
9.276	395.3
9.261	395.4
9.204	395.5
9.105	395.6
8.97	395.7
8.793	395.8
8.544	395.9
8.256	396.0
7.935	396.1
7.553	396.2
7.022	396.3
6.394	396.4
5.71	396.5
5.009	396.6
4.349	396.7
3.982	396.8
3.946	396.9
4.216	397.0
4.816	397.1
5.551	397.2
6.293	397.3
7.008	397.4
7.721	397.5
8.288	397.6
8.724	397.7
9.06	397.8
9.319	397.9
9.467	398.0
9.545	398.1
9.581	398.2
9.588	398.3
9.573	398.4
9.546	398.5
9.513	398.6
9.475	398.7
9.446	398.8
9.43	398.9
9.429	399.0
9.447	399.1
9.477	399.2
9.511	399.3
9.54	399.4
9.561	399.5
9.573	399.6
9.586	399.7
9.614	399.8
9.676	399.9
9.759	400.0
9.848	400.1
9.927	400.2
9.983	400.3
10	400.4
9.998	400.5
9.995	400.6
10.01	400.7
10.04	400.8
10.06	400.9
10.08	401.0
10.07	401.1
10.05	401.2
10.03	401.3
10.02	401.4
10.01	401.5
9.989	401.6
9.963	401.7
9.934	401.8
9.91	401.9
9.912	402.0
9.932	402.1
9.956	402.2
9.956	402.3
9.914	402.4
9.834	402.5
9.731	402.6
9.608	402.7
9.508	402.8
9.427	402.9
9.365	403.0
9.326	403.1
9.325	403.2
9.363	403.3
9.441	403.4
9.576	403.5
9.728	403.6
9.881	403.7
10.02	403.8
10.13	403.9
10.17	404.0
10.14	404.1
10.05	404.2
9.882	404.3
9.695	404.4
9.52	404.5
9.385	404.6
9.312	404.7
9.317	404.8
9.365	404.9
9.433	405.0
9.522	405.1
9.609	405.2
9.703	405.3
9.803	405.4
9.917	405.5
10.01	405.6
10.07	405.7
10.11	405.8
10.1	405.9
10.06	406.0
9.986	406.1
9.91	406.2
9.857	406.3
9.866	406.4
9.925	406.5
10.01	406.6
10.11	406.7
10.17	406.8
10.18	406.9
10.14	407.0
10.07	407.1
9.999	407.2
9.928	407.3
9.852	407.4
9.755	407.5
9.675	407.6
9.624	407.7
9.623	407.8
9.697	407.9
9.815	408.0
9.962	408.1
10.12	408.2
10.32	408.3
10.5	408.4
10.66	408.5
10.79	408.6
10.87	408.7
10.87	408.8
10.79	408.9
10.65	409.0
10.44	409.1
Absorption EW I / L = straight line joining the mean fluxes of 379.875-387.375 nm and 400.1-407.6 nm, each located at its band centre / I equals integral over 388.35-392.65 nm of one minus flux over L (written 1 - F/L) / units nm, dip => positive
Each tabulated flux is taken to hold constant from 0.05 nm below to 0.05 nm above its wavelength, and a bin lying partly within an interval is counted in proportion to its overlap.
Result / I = 0.23 nm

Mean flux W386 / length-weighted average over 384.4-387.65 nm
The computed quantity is 9.52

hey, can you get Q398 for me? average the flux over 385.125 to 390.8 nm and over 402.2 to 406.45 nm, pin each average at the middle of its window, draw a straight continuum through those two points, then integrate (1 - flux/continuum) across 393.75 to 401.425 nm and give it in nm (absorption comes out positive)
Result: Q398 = 0.75 nm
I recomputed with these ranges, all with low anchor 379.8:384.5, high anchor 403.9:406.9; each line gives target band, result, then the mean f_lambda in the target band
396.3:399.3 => 0.49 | 7.74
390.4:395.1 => 0.73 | 7.45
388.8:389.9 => 0.03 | 8.35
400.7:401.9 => -0.06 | 10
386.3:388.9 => -0.20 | 9.05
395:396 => 0.00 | 9.03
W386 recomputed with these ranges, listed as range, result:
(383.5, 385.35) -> 8.48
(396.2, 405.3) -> 9.07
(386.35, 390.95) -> 8.88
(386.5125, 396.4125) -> 8.15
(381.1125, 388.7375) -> 8.6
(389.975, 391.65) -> 8.95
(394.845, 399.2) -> 8.04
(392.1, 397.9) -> 6.94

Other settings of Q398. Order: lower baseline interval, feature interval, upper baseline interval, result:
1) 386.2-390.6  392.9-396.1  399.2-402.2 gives 0.767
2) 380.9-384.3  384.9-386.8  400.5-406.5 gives -0.363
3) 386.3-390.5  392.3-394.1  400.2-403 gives 0.763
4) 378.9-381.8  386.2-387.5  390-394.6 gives -0.268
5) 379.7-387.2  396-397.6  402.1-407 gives 0.574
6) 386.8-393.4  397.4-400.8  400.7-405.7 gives -0.055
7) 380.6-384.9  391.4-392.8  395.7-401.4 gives 0.022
